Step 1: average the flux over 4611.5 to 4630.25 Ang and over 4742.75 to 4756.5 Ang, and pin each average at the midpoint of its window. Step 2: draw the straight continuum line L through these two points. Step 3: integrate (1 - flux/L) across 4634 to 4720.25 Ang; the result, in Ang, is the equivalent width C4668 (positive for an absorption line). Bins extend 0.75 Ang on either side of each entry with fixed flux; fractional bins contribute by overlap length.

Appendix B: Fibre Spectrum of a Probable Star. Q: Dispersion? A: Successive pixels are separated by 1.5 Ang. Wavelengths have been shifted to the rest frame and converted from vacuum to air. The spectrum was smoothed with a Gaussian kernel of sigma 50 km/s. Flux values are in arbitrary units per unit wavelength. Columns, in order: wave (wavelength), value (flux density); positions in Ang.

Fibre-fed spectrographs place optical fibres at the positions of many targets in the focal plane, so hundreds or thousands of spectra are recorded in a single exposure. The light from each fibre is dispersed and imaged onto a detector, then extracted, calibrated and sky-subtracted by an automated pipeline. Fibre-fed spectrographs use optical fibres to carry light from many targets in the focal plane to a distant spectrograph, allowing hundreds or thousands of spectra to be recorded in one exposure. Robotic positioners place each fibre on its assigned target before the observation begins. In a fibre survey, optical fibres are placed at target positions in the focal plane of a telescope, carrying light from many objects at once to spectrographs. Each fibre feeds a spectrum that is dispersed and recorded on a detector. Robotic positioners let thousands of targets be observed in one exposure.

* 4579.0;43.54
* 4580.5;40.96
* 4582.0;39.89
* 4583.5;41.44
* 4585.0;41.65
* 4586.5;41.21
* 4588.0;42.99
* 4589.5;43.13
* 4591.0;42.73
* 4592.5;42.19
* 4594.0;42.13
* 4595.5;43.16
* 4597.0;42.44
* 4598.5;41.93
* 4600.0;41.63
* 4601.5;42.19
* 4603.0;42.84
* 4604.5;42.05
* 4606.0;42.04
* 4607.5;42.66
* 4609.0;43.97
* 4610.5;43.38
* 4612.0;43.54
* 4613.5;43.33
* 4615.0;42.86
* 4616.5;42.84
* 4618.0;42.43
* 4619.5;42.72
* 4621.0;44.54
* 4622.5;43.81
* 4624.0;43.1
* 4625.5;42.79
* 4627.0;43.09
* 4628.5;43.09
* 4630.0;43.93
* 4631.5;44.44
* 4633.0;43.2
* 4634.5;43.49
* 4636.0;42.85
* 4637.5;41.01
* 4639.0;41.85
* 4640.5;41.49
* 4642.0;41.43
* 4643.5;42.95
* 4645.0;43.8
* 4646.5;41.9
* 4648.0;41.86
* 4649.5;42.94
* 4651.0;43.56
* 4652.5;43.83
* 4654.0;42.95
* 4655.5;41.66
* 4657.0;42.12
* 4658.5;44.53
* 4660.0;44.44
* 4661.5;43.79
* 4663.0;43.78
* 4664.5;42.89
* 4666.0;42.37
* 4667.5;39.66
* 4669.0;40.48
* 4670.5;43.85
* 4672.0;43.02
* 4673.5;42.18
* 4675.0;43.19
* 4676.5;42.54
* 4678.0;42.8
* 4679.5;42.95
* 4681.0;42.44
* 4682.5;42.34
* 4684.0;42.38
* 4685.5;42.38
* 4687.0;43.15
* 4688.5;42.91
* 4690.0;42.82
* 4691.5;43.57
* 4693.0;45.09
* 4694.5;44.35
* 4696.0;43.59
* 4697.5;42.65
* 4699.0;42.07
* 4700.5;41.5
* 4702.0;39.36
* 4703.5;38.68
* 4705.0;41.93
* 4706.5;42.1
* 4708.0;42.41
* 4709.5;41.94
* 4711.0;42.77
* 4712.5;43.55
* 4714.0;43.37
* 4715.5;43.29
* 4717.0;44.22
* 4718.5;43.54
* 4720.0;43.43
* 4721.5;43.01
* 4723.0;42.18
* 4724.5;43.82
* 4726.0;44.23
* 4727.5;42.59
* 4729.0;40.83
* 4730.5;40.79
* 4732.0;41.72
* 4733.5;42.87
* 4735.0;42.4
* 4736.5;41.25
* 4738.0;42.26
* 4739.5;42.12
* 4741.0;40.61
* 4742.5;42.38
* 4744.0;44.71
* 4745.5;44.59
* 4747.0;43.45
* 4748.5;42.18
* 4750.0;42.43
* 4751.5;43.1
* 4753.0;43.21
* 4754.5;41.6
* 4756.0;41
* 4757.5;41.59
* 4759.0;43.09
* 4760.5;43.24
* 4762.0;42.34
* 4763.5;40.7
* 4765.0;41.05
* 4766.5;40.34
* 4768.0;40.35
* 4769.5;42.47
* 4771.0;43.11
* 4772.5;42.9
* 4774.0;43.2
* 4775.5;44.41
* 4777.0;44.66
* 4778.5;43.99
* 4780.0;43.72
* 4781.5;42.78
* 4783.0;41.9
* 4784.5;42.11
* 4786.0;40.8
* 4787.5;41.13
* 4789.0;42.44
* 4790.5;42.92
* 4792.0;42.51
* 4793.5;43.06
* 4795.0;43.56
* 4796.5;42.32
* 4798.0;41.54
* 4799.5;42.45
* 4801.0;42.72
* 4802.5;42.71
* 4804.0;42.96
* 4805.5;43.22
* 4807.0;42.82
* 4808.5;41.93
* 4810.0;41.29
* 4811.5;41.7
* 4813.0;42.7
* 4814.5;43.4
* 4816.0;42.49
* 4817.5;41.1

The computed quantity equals 0.9 Ang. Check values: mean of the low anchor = 43.2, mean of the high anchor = 42.9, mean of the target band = 42.6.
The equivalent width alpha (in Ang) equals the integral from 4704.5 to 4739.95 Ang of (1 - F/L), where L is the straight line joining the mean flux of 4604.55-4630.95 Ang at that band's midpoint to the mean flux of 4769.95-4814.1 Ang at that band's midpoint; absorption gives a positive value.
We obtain 0.2 Ang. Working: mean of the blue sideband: 43.2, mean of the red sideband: 42.7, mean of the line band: 42.6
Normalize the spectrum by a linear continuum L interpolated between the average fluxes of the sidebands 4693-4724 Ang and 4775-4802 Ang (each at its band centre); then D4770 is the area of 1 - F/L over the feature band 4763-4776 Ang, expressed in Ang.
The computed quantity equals 0.2 Ang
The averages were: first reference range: 42.6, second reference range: 42.7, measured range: 42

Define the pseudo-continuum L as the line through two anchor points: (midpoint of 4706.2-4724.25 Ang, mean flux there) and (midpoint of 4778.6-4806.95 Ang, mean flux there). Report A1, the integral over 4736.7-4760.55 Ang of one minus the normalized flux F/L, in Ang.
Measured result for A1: 0.1 Ang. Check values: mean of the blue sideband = 43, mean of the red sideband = 42.5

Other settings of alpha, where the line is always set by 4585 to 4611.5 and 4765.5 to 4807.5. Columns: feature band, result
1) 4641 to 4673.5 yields -0.2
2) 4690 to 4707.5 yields 0.1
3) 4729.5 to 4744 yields 0.2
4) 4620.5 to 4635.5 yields -0.4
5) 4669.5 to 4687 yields -0.1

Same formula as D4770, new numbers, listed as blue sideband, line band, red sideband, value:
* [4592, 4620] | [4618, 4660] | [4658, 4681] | -0.2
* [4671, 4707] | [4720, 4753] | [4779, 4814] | -0.1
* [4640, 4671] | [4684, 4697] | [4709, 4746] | -0.2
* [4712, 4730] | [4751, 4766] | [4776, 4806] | 0.3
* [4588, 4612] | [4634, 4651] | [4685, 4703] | 0.1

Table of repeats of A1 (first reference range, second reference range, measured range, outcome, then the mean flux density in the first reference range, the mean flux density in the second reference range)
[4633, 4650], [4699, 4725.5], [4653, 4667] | -0.25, 42.4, 42.4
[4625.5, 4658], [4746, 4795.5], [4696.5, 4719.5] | 0.19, 42.8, 42.5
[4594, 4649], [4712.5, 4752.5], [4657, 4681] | -0.01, 42.8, 42.8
